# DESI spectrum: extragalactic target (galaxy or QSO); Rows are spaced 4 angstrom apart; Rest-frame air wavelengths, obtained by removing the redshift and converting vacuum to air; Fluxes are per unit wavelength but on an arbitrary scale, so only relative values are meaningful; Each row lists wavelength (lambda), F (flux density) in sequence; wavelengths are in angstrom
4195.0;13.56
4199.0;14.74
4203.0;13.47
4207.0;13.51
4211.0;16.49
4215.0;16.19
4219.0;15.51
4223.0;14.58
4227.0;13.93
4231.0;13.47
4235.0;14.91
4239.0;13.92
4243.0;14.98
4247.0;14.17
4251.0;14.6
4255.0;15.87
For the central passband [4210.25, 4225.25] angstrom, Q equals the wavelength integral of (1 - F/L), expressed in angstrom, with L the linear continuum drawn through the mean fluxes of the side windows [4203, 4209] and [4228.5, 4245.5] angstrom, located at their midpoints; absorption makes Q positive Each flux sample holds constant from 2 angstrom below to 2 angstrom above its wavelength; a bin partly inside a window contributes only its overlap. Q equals -2.0 angstrom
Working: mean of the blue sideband 13.5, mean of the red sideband 14.3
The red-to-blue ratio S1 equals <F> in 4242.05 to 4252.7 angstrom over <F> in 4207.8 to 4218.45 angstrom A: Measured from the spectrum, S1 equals 0.91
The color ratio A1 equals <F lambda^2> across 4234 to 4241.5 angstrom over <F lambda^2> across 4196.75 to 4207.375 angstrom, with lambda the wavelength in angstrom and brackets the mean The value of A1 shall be 1.05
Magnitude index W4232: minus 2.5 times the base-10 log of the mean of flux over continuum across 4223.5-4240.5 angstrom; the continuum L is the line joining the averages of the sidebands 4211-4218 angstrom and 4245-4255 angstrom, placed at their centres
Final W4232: 0.098 mag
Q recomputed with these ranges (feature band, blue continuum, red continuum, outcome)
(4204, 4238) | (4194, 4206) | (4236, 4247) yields -1.4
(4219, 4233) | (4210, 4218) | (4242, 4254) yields 1.3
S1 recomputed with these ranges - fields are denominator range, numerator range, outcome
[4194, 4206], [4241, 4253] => 1.05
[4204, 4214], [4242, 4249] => 0.97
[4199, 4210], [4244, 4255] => 1.05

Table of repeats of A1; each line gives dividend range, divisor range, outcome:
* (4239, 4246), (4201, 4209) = 1.10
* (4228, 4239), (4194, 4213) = 0.99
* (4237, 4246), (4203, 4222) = 0.96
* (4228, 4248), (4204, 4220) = 0.94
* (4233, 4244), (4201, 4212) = 1.03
